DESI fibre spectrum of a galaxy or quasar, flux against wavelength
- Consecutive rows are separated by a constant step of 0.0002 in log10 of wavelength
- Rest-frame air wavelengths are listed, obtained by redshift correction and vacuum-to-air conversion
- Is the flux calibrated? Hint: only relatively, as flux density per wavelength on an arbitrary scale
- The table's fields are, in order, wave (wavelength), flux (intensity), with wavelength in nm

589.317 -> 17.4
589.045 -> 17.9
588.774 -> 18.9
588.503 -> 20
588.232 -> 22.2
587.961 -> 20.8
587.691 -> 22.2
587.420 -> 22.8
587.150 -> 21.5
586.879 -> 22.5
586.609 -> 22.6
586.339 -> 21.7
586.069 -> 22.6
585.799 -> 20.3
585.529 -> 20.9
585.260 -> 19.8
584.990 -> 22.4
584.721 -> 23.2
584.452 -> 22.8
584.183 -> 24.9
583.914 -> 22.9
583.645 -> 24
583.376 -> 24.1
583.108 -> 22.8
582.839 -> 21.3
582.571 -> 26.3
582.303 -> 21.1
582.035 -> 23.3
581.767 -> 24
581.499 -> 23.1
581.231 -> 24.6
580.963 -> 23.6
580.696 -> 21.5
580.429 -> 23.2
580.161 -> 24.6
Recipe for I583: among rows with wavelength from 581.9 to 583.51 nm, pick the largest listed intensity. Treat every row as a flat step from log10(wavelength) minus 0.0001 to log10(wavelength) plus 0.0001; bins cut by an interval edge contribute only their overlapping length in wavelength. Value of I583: 26.3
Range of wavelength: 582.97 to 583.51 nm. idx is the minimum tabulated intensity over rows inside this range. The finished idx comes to 22.8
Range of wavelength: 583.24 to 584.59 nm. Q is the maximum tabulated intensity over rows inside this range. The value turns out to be 24.9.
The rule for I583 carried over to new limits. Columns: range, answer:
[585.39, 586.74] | 22.6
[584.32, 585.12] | 23.2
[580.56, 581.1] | 23.6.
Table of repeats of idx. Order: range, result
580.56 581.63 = 21.5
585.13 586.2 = 19.8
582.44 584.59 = 21.3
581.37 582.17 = 23.1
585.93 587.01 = 21.7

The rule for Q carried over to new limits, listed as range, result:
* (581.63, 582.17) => 24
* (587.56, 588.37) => 22.2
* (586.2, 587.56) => 22.8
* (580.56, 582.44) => 24.6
